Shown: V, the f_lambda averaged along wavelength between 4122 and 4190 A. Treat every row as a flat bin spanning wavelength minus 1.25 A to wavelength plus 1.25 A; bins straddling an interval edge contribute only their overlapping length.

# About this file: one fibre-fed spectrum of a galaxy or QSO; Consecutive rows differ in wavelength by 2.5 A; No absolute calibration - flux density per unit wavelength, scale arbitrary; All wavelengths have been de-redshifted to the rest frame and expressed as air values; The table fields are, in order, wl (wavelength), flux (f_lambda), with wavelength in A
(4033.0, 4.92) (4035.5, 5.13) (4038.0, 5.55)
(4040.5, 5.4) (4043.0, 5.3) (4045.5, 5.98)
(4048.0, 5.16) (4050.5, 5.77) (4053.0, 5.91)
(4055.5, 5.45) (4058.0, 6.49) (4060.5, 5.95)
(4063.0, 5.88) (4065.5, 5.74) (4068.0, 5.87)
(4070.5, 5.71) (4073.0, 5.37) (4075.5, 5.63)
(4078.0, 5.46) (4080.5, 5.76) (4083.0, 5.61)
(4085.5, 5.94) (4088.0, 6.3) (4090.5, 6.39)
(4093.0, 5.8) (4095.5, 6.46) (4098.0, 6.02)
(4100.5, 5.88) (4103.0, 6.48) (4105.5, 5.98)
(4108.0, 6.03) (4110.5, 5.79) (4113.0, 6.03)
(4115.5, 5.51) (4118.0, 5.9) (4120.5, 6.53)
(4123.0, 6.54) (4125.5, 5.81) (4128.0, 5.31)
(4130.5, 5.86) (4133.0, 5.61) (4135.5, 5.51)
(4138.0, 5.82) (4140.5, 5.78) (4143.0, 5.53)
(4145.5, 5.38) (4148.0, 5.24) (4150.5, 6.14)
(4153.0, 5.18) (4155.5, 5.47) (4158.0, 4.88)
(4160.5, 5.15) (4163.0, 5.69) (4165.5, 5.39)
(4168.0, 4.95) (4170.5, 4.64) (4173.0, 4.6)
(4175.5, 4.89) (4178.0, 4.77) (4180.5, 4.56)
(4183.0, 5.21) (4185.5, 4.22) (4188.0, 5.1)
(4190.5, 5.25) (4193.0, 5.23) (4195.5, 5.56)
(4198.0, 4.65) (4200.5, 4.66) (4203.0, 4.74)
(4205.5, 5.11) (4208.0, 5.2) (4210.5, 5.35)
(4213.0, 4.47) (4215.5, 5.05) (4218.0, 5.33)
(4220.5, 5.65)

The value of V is 5.3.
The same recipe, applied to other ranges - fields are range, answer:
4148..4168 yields 5.37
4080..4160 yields 5.82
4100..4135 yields 5.94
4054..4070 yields 5.89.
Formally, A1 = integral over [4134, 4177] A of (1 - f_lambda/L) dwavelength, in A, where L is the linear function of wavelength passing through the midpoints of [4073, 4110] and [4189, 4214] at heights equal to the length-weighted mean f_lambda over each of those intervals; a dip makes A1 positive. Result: 0.9 A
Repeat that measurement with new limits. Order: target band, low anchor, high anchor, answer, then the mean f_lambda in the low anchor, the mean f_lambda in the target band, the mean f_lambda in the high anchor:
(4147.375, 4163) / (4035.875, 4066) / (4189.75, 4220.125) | -0.32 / 5.7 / 5.38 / 5.06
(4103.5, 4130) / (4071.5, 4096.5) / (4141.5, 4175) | -1.73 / 5.86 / 5.96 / 5.25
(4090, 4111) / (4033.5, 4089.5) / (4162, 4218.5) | -2.37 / 5.69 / 6.09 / 4.98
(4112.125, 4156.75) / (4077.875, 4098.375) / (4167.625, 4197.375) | -2.16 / 6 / 5.73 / 4.91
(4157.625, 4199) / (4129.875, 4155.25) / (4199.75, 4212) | 2.17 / 5.59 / 4.99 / 5.02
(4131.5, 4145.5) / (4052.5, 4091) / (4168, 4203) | -0.97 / 5.83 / 5.63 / 4.87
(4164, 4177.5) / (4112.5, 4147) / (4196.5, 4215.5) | 1.04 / 5.79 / 4.9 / 4.9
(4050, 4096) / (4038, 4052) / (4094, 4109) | -0.23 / 5.53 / 5.86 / 6.14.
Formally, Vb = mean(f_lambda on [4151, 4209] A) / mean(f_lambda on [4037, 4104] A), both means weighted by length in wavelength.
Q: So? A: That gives 0.86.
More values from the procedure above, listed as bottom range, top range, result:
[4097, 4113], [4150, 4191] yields 0.84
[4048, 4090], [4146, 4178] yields 0.89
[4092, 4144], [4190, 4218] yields 0.85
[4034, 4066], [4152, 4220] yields 0.89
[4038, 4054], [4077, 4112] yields 1.07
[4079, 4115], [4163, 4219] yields 0.83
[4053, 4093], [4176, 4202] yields 0.84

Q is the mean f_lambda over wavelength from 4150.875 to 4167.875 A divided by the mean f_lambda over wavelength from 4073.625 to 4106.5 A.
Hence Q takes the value 0.89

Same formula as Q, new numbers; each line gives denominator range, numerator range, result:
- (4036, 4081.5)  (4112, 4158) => 1.00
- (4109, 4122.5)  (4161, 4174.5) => 0.84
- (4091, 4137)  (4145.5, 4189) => 0.85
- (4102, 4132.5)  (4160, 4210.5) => 0.84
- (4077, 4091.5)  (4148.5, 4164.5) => 0.92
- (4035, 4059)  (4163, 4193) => 0.88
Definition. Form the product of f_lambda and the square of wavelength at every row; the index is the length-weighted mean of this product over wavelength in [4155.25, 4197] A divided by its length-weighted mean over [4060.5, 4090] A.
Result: 0.91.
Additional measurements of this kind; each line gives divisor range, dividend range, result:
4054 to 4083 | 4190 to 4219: 0.94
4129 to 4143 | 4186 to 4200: 0.92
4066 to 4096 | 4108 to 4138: 1.02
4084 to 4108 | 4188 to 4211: 0.87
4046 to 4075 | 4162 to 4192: 0.91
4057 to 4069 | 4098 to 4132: 1.02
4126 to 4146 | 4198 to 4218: 0.91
